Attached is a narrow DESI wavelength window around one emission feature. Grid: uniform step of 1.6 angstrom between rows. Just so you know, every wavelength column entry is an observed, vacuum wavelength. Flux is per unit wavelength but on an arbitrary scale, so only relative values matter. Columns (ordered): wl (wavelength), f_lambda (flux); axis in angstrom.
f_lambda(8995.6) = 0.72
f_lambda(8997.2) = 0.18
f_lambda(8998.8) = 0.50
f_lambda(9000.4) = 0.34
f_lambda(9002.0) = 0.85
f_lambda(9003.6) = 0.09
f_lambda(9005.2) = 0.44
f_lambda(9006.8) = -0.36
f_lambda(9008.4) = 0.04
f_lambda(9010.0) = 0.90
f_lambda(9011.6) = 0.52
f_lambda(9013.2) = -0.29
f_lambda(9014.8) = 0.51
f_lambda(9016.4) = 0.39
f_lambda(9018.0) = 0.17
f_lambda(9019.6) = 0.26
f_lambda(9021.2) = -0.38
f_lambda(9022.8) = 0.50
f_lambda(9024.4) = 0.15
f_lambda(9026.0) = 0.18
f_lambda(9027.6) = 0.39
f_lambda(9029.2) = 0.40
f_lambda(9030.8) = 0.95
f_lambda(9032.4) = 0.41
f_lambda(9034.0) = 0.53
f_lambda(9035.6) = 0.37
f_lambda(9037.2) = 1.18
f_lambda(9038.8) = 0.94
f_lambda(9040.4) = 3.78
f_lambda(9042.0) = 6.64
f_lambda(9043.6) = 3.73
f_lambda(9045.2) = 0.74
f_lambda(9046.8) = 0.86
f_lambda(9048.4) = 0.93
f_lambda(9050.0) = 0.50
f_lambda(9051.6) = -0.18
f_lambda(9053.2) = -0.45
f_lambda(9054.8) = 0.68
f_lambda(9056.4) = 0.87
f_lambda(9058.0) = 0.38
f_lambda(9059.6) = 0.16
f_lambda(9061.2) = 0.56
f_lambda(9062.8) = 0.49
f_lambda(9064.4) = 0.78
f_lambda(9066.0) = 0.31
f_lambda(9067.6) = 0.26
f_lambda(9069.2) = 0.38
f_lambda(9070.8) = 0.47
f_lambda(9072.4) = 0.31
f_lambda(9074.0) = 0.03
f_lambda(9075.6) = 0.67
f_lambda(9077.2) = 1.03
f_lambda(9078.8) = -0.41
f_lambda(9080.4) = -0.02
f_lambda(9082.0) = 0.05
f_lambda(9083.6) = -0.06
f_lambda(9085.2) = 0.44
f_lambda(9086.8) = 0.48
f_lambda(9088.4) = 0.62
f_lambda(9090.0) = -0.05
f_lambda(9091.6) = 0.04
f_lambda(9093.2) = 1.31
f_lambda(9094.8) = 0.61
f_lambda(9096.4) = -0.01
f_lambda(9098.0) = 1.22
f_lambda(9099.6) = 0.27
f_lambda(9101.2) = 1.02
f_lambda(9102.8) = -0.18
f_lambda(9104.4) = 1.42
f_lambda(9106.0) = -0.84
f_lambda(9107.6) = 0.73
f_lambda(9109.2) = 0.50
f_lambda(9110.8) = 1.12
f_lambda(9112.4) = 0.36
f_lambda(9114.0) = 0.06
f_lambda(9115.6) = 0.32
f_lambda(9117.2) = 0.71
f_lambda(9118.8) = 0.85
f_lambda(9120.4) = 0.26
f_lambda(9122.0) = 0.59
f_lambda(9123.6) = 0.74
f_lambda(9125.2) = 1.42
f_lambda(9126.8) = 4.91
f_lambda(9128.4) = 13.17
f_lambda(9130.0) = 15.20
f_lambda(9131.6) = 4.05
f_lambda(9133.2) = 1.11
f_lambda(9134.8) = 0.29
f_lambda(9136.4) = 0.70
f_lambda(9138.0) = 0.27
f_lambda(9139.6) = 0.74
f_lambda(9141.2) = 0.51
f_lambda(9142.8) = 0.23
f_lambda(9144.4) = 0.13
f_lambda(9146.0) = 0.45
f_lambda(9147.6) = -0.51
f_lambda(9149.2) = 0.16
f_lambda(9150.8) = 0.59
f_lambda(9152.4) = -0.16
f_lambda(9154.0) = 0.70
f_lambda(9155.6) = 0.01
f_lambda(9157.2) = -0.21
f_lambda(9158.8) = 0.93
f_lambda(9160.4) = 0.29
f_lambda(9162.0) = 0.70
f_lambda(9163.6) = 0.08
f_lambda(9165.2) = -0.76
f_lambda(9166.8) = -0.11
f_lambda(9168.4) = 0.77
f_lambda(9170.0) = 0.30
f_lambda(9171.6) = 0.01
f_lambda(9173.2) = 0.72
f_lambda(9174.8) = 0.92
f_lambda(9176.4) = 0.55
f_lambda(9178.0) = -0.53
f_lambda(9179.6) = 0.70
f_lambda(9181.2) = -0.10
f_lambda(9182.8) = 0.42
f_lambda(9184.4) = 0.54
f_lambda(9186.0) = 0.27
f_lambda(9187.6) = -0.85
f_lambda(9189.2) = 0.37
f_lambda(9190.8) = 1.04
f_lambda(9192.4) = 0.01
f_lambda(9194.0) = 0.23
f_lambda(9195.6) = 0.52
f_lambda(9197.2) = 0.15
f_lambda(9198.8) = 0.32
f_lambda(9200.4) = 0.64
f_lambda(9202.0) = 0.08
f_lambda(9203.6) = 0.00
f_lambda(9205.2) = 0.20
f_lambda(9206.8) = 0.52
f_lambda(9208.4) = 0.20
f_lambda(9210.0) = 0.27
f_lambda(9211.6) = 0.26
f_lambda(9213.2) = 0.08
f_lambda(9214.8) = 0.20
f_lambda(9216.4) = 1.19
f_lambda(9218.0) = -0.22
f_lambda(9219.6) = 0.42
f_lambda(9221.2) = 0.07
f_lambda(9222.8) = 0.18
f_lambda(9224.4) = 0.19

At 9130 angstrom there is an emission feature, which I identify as [O III]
